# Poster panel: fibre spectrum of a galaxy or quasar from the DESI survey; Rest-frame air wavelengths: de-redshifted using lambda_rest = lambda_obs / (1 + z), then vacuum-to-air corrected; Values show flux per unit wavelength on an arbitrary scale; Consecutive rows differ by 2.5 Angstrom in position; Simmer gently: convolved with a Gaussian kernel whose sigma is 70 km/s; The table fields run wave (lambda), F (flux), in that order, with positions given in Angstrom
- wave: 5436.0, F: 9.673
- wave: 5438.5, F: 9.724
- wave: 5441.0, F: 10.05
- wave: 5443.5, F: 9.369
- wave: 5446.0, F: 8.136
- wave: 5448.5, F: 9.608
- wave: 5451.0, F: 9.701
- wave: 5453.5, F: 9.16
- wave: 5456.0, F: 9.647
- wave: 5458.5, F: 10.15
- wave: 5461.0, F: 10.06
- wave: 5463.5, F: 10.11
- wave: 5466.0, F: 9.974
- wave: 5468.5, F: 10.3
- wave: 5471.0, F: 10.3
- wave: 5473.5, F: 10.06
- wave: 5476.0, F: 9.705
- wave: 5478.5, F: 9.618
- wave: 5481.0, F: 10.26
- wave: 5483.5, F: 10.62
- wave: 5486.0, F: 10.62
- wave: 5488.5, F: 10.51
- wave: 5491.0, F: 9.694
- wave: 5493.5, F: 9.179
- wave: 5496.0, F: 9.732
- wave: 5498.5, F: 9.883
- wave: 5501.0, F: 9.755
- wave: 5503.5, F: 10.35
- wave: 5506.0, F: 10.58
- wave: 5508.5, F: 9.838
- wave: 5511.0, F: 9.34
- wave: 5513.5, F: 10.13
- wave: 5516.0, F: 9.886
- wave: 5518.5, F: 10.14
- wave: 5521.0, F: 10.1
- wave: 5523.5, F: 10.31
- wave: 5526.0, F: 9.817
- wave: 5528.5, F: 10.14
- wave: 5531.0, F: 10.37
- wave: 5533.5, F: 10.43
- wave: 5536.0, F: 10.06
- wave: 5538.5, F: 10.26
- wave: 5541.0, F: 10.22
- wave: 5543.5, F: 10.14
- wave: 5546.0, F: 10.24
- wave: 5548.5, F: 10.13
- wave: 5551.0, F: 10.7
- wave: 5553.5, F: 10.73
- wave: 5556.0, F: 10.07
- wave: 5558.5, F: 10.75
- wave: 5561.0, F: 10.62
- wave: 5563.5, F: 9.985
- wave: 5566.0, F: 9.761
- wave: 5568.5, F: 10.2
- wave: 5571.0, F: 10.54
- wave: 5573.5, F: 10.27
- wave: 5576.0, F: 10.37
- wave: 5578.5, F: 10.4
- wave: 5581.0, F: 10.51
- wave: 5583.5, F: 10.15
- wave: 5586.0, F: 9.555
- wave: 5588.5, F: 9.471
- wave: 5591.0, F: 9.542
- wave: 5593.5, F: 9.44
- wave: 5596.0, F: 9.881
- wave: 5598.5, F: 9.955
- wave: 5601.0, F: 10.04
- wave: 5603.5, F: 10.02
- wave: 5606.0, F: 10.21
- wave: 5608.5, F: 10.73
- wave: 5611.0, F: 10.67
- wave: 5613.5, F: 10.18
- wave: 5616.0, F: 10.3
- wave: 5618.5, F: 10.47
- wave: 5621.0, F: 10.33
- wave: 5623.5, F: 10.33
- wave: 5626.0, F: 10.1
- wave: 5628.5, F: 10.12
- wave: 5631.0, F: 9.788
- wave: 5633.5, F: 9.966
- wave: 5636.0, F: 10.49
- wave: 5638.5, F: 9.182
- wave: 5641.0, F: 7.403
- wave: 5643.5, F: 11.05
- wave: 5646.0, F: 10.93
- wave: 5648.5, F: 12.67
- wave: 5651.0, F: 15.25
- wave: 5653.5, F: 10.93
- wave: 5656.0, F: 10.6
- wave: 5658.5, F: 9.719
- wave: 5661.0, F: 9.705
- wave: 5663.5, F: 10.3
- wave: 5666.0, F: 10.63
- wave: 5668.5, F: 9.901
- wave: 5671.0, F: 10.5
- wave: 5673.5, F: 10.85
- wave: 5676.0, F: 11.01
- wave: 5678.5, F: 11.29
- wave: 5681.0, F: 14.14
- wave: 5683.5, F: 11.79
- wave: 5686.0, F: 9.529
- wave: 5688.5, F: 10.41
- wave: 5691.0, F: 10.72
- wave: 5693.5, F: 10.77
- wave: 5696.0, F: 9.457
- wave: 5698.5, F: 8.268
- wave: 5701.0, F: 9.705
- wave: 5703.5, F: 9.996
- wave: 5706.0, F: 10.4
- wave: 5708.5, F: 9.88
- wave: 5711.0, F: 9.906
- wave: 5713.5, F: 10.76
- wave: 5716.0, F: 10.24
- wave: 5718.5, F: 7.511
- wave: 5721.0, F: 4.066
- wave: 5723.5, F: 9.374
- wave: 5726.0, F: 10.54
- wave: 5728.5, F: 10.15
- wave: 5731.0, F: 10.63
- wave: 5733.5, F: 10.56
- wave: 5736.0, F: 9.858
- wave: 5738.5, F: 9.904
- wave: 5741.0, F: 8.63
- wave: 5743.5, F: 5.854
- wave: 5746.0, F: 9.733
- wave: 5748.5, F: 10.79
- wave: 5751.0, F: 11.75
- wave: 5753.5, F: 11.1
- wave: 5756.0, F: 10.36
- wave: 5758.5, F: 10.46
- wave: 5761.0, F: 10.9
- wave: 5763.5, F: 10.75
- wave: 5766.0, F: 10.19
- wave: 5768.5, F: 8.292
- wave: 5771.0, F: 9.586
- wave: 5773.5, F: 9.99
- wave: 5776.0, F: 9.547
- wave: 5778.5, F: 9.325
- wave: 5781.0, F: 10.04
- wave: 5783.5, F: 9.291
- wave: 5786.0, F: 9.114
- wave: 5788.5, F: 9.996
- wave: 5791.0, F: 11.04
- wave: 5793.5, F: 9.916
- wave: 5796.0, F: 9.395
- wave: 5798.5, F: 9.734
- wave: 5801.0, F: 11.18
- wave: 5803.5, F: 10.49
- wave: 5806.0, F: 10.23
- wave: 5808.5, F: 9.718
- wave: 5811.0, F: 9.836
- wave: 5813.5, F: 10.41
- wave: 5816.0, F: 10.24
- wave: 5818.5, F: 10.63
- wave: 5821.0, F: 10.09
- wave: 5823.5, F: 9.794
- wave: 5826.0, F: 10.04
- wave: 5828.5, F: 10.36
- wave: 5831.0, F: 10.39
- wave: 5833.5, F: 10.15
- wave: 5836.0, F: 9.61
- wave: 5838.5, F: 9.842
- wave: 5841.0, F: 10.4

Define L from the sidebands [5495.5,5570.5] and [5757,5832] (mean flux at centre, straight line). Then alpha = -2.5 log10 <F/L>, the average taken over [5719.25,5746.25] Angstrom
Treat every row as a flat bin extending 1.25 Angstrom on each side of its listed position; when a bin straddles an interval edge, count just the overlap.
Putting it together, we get 0.12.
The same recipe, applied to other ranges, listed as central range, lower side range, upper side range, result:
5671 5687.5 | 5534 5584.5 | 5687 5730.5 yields -0.17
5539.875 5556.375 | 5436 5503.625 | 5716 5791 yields -0.06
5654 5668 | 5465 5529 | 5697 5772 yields -0.05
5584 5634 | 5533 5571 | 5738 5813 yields 0.01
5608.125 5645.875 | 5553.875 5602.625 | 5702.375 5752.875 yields -0.02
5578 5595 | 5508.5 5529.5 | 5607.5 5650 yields 0.04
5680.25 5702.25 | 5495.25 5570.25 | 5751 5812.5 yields -0.04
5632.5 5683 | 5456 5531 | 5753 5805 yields -0.09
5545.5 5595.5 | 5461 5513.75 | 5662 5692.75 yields 0.03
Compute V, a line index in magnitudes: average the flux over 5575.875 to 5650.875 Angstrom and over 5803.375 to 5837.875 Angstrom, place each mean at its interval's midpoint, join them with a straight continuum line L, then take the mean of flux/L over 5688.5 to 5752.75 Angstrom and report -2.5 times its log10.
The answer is 0.062 mag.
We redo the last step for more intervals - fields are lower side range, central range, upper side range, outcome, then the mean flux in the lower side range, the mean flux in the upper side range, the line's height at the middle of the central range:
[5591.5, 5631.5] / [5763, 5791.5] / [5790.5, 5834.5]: 0.05 mag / 10.2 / 10.2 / 10.2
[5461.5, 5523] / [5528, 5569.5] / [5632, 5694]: 0.00 mag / 10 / 10.8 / 10.3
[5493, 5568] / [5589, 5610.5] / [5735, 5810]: 0.01 mag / 10.1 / 9.91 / 10.1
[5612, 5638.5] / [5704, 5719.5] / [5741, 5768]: 0.03 mag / 10.2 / 10.1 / 10.1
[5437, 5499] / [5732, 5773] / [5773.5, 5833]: 0.01 mag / 9.85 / 10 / 10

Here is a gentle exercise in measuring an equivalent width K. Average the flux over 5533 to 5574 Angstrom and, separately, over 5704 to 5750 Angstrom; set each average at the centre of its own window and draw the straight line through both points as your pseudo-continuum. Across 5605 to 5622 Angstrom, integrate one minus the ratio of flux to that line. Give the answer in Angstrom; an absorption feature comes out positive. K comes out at -0.73 Angstrom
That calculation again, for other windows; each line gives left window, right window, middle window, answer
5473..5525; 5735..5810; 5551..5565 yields -0.6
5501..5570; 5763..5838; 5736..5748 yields 1.4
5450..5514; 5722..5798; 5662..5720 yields -2.4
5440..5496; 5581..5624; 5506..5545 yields -0.6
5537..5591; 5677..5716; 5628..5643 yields 1.2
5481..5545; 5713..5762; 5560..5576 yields -0.4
